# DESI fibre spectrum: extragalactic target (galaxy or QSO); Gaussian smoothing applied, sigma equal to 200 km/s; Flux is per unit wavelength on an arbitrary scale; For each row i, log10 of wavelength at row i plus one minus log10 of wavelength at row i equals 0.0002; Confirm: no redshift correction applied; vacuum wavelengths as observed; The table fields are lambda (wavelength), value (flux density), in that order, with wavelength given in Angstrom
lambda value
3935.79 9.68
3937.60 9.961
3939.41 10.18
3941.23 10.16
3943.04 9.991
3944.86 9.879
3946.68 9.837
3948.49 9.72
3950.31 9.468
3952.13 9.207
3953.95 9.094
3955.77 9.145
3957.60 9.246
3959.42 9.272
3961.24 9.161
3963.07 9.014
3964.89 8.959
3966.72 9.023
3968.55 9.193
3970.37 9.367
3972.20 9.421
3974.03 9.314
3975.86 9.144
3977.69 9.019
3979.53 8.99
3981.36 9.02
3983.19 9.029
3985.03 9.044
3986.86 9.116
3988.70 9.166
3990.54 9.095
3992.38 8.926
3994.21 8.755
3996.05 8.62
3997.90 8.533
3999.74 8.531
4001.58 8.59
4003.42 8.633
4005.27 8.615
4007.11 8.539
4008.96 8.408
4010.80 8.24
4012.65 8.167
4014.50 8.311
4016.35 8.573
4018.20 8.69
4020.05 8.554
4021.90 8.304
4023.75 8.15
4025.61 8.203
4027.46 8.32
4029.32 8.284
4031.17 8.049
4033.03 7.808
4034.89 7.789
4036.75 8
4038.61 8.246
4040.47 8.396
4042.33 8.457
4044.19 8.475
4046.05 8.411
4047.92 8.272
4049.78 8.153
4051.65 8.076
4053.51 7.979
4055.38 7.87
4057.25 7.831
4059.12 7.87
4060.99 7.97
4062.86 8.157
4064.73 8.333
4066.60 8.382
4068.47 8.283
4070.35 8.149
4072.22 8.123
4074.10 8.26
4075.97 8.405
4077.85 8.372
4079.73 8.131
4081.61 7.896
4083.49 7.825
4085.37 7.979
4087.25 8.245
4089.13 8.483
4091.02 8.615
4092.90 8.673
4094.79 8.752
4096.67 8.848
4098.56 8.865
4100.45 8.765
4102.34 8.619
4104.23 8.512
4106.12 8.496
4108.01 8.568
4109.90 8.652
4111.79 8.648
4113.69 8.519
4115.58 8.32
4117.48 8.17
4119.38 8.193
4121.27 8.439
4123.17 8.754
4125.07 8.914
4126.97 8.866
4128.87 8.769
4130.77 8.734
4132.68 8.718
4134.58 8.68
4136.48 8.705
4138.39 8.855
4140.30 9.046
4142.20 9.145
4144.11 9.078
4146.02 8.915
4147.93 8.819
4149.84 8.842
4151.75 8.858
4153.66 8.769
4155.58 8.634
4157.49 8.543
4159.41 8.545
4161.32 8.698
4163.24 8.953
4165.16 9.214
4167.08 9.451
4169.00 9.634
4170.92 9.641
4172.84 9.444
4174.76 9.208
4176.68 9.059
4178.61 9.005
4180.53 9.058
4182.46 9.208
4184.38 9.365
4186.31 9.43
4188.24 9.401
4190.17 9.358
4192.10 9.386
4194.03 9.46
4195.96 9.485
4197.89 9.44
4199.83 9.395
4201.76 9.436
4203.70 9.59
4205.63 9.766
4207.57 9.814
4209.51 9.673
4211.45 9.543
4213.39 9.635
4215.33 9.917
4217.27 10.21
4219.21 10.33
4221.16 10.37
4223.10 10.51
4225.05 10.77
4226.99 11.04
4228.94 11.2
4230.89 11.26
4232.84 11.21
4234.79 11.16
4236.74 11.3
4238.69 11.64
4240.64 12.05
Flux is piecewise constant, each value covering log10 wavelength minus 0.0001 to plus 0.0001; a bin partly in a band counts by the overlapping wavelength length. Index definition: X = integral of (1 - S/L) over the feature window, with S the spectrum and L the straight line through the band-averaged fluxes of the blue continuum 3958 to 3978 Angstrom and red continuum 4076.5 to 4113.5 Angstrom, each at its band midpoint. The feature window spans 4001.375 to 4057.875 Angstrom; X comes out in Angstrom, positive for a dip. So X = 3.6 Angstrom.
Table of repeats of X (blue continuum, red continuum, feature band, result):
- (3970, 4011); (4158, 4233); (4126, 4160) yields 2.4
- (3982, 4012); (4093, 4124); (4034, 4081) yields 2.6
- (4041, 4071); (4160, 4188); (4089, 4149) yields 0.3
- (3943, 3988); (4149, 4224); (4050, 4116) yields 7.1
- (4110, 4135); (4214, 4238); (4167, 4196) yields 1.4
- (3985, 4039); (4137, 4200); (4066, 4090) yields 1.5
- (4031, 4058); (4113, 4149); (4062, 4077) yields 0.1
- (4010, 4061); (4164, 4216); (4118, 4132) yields 0.4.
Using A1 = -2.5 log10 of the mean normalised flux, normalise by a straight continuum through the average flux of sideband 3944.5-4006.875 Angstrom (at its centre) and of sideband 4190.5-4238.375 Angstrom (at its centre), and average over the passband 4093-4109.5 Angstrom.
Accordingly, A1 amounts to 0.12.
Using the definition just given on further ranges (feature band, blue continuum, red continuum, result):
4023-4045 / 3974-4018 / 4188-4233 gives 0.101 mag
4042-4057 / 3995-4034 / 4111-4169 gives 0.040 mag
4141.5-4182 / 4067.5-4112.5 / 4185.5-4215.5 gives 0.015 mag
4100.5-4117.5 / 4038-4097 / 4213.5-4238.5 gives 0.046 mag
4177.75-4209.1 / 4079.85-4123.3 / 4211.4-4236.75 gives 0.073 mag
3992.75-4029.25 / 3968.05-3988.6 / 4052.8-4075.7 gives 0.037 mag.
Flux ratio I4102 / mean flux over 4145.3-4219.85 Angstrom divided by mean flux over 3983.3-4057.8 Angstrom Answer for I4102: 1.11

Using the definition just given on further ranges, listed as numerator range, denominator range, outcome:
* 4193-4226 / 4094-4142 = 1.14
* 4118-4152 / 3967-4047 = 1.02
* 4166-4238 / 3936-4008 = 1.08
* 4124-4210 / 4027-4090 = 1.12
